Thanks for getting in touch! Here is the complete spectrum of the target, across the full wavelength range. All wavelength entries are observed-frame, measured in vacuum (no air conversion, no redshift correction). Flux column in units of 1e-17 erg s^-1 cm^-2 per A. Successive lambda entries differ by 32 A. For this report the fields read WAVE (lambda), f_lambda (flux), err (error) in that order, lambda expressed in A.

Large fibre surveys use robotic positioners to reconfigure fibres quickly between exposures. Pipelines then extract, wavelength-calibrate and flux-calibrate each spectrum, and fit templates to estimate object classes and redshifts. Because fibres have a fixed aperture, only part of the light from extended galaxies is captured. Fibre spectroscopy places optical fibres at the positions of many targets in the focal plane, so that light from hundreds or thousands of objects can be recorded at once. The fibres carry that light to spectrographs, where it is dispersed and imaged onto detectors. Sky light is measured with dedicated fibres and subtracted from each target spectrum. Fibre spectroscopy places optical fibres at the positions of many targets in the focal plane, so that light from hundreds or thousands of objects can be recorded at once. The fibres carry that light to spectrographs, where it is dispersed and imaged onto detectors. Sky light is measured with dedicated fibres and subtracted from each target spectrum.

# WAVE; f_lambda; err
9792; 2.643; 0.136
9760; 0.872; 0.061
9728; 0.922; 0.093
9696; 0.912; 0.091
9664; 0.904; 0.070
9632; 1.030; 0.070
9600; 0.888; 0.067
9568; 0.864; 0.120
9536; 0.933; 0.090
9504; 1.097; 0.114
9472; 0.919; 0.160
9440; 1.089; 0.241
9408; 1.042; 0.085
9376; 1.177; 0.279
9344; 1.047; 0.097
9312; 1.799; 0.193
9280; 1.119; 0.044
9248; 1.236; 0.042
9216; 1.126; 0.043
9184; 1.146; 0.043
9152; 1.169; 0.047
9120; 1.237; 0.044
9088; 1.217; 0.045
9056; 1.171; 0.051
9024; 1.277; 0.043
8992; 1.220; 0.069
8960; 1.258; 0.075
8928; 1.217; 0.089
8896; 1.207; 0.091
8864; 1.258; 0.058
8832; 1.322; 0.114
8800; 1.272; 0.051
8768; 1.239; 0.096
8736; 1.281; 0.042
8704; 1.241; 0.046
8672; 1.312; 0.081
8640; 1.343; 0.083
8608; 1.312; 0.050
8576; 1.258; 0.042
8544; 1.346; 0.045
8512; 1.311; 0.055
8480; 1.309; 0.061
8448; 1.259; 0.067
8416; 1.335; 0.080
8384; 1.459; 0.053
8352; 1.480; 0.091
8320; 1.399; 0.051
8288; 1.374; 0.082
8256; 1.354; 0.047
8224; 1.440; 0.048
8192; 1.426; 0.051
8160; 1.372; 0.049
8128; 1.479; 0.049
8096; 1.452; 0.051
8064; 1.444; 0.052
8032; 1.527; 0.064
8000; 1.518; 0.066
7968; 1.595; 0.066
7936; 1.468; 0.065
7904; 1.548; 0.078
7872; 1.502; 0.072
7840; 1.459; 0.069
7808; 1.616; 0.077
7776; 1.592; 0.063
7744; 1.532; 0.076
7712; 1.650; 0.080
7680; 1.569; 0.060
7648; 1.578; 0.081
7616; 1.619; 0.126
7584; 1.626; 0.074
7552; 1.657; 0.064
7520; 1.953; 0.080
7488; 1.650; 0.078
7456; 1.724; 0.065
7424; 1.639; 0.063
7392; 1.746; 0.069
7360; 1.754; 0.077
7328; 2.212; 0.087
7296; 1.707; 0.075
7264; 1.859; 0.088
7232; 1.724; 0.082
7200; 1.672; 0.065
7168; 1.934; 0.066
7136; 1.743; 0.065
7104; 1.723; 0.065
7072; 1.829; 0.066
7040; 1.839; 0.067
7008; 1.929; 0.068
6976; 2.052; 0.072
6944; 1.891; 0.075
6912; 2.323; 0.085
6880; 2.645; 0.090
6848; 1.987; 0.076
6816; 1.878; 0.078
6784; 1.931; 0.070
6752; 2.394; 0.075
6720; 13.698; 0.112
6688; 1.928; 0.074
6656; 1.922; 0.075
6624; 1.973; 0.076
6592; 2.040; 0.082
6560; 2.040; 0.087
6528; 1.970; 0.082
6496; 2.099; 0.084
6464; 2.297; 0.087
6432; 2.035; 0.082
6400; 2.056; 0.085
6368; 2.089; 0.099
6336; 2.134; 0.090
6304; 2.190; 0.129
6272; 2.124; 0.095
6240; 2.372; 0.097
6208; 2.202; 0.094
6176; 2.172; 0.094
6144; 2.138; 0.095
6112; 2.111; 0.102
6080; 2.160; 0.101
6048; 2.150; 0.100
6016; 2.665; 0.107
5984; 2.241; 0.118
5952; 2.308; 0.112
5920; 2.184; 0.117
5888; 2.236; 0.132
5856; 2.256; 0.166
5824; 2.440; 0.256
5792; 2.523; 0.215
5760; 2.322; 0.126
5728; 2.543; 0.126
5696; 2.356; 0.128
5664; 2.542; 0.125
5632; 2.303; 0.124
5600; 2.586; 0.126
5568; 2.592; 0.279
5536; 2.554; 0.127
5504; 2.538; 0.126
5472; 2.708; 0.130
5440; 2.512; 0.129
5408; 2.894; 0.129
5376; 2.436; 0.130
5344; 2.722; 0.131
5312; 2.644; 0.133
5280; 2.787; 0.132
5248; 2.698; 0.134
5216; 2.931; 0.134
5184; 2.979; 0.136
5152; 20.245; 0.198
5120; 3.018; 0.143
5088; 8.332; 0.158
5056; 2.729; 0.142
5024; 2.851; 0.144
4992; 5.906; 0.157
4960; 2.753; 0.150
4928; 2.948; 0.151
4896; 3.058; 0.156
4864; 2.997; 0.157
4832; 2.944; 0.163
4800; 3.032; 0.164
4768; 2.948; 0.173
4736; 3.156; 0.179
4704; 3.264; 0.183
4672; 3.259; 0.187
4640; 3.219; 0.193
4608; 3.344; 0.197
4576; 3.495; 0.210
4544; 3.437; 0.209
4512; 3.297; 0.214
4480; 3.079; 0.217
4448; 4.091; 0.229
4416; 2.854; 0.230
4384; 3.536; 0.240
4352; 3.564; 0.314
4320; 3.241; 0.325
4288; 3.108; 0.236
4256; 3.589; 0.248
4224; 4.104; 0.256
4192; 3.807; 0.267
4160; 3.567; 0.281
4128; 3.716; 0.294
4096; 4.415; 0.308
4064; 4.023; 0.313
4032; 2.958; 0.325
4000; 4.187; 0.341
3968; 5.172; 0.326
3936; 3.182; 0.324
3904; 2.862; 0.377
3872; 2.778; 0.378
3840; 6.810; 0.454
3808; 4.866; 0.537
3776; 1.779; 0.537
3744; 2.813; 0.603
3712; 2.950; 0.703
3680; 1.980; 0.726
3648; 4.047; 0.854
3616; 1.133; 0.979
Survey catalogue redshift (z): 0.026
